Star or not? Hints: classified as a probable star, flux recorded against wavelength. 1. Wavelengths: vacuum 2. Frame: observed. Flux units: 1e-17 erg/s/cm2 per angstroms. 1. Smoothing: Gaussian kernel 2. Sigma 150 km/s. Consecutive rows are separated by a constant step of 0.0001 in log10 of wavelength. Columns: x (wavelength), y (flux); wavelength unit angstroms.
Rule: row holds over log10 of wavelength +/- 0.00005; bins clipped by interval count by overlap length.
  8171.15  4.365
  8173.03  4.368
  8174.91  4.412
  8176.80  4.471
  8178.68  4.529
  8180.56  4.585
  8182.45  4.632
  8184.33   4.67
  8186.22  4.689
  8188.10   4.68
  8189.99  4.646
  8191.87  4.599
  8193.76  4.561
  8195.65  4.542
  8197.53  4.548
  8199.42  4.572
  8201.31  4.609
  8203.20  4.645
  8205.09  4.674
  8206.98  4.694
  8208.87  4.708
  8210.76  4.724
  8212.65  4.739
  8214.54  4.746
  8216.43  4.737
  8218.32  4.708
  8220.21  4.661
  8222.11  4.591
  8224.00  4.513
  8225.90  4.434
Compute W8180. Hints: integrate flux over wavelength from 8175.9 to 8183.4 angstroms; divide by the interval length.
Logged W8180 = 4.56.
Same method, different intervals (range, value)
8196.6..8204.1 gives 4.59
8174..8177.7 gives 4.43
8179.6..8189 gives 4.65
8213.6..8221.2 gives 4.71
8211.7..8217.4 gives 4.75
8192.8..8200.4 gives 4.55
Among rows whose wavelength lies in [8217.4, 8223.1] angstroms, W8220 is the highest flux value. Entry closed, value 4.708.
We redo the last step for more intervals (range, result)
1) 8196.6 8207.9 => 4.694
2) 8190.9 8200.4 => 4.599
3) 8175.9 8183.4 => 4.632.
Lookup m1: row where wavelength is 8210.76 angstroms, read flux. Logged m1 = 4.724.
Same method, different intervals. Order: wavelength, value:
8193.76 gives 4.561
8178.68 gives 4.529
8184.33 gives 4.67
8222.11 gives 4.591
